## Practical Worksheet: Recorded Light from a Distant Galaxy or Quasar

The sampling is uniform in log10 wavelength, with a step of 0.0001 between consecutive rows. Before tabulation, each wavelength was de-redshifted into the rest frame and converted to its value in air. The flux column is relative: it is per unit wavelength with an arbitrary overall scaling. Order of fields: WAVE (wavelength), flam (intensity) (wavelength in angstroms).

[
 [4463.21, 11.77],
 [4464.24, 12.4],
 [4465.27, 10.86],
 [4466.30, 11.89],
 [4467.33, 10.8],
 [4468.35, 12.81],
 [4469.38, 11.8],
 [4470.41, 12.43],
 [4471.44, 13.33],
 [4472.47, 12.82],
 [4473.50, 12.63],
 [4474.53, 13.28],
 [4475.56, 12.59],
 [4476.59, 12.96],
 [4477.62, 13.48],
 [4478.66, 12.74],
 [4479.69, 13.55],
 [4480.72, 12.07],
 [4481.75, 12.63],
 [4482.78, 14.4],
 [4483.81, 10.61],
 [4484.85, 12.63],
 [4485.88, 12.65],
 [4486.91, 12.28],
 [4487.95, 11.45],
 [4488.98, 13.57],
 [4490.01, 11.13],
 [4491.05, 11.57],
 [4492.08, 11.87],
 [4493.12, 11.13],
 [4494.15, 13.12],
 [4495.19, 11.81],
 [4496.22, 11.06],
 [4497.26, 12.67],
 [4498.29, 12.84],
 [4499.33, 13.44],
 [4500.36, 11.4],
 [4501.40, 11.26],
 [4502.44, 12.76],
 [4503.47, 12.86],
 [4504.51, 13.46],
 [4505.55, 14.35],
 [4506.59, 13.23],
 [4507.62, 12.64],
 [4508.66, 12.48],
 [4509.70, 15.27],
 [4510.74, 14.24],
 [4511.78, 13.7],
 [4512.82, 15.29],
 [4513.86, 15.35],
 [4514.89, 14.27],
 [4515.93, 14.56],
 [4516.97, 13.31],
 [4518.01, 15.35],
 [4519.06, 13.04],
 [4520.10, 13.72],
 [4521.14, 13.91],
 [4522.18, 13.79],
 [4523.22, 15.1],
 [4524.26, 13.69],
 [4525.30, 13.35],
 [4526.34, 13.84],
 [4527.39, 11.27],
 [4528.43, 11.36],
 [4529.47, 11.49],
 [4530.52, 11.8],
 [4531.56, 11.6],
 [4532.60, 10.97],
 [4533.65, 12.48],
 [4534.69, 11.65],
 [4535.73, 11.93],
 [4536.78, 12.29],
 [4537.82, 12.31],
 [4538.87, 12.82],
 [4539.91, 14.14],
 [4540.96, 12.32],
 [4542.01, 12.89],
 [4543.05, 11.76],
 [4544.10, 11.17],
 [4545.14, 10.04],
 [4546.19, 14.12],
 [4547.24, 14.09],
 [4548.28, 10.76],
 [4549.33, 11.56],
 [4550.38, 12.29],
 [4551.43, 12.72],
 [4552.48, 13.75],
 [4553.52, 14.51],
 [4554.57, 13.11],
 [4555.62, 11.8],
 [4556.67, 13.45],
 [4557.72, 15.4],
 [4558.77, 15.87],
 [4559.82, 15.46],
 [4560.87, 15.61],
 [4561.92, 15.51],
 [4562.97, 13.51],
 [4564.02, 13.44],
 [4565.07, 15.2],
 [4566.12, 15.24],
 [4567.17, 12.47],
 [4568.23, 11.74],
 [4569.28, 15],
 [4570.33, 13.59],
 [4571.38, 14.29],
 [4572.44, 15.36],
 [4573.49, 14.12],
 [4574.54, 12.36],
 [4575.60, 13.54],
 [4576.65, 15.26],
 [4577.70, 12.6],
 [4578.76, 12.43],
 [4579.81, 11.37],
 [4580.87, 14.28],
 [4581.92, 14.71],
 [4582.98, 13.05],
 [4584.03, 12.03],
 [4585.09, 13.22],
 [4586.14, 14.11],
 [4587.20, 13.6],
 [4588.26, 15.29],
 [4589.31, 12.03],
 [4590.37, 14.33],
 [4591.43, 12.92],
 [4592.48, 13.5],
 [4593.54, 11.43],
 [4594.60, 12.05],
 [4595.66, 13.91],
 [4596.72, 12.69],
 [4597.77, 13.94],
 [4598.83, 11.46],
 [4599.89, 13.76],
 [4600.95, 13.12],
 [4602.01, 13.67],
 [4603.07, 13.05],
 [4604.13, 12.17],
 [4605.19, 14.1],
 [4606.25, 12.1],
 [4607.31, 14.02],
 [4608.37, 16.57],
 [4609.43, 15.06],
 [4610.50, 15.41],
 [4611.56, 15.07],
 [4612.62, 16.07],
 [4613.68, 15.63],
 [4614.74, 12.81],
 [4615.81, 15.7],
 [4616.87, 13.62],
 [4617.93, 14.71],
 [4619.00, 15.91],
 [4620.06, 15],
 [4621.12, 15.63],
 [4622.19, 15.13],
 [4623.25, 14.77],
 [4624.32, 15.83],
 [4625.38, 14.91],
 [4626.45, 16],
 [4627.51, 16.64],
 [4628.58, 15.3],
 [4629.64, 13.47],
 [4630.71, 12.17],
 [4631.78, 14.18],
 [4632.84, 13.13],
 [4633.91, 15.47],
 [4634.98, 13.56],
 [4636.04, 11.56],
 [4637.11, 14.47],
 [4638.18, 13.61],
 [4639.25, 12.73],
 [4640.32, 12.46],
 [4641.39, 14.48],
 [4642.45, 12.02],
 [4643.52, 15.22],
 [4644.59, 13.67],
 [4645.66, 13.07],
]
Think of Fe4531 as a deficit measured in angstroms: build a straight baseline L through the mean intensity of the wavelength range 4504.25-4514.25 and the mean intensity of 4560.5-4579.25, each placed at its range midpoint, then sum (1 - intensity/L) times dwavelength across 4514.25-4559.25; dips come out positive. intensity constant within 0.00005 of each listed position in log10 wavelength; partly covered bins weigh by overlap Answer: 3.4 angstroms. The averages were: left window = 14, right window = 13.9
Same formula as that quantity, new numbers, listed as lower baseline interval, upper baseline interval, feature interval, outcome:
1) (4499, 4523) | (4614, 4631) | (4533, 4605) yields 5.25 angstroms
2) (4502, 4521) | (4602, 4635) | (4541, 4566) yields 1.37 angstroms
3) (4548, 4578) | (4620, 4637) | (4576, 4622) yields 1.30 angstroms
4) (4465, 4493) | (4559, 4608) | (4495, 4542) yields -0.76 angstroms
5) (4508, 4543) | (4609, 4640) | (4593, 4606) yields 1.19 angstroms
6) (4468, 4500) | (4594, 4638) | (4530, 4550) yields 1.64 angstroms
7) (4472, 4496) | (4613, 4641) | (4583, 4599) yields 0.90 angstroms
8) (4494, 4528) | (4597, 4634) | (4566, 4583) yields 0.53 angstroms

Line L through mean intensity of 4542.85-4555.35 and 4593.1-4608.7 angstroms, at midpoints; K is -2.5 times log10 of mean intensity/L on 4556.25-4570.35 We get -0.14 mag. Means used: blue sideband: 12.5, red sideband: 13.2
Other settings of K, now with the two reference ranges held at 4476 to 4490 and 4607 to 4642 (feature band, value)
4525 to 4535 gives 0.11 mag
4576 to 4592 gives 0.05 mag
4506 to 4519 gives -0.08 mag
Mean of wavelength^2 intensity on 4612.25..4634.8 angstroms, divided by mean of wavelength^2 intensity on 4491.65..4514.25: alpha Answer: 1.20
